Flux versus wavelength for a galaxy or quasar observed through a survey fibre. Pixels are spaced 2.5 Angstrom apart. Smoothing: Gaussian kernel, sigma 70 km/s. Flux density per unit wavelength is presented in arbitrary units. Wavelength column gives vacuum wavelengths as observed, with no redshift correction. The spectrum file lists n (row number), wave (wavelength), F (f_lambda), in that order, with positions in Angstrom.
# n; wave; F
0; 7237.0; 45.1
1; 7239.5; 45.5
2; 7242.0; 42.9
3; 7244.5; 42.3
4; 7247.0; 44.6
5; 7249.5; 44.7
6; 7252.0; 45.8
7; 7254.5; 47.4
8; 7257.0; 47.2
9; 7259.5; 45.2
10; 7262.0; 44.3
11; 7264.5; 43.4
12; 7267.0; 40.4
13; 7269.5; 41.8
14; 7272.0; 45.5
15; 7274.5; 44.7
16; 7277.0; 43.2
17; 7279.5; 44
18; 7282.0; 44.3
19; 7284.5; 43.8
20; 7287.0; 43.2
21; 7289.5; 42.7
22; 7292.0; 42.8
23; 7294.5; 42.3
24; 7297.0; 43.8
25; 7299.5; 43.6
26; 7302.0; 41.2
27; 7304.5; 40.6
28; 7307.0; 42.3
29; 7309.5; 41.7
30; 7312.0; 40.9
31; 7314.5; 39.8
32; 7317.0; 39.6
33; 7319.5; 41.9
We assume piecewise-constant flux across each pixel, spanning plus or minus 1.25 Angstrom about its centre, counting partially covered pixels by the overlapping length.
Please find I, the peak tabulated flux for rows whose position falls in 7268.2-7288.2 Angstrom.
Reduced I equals 45.5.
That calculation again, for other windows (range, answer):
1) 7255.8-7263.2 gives 47.2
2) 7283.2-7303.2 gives 43.8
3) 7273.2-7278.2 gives 44.7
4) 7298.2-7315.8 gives 43.6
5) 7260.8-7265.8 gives 44.3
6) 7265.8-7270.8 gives 41.8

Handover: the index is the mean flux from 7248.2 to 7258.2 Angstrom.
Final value 46.3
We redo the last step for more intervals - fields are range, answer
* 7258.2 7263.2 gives 44.8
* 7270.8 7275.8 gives 45.1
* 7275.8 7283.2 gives 43.8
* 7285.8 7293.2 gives 42.9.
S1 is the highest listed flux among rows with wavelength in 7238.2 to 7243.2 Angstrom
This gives 45.5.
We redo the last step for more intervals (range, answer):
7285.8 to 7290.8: 43.2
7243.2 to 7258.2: 47.4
